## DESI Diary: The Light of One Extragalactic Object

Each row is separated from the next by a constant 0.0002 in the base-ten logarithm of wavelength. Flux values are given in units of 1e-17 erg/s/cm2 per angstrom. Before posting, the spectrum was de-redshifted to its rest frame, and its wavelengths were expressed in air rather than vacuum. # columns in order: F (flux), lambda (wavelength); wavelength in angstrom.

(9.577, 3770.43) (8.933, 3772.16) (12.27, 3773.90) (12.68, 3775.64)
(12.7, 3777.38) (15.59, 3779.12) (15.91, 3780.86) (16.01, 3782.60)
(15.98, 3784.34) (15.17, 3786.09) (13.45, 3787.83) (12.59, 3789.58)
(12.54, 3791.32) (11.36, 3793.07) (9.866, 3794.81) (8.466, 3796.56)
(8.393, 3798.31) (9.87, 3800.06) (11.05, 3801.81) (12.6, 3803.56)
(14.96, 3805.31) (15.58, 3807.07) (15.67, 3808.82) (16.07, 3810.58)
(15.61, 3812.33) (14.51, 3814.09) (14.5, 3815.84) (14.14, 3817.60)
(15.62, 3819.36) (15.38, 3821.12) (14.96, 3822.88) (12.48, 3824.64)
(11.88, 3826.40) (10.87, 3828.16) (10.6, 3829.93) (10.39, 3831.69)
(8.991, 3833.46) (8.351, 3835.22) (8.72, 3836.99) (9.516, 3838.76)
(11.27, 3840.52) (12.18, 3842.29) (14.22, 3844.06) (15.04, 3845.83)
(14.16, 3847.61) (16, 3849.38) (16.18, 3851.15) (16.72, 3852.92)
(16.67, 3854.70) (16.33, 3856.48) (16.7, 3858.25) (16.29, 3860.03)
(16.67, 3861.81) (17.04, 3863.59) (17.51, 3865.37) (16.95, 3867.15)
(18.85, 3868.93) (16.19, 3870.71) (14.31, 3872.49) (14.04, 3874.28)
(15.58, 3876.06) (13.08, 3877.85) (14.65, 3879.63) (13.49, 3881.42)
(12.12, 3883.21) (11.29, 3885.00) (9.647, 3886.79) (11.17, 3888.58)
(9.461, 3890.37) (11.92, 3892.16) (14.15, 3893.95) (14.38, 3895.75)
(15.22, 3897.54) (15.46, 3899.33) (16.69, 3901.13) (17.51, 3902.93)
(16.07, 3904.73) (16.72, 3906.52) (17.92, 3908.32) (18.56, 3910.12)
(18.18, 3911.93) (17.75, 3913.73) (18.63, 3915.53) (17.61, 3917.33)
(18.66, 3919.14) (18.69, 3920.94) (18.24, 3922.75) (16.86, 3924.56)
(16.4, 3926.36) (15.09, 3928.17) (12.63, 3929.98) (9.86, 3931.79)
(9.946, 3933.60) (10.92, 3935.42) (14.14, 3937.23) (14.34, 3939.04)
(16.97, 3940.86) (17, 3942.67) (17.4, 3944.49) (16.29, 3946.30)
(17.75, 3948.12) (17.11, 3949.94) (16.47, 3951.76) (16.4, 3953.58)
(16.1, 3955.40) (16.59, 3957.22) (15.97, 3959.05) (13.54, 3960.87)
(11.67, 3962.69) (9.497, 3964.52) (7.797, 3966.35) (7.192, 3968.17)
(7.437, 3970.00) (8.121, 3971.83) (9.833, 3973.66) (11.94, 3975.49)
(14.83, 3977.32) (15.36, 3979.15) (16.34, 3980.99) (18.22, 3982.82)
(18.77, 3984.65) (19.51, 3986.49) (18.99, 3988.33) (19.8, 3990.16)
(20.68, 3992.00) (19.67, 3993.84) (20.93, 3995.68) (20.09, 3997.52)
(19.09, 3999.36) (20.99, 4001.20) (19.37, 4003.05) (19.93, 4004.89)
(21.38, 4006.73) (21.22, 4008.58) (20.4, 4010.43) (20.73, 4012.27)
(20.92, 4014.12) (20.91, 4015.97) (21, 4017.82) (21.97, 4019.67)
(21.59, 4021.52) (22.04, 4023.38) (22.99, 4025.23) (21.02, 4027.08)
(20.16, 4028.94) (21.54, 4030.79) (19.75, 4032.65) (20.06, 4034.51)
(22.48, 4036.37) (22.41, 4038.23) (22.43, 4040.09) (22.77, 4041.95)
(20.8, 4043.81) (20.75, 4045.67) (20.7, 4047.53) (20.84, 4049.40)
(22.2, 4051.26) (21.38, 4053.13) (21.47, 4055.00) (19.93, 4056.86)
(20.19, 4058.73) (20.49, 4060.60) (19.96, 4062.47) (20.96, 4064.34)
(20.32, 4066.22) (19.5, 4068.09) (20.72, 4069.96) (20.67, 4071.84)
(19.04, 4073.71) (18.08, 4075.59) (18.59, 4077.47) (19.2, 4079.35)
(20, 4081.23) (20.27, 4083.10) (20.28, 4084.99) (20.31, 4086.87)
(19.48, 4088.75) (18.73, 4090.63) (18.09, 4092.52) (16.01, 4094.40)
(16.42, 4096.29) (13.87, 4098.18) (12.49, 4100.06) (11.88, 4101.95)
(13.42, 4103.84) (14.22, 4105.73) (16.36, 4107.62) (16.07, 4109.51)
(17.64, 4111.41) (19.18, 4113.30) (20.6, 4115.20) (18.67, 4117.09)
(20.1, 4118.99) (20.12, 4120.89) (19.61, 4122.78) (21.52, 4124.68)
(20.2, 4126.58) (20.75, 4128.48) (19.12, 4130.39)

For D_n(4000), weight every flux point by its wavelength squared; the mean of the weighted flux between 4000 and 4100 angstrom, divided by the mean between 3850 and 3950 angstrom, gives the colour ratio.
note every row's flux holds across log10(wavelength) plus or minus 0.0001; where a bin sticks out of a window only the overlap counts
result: 1.41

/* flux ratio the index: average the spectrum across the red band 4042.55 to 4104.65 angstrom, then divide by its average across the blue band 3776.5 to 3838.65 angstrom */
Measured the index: 1.5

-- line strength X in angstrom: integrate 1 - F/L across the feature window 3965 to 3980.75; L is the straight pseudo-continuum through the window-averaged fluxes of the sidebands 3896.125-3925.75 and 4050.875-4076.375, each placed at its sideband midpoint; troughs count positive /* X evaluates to 6.8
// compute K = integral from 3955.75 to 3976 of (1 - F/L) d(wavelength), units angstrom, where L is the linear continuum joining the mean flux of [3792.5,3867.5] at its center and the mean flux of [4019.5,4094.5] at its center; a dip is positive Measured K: 7.6 angstrom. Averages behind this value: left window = 13.5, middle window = 11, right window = 20.5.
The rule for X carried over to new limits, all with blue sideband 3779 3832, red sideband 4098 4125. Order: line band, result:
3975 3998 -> -3.9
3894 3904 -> -0.9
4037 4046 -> -3.2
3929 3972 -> 4.5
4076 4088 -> -2.2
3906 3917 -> -2.6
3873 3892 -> 2.3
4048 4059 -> -3.2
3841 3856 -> -1.4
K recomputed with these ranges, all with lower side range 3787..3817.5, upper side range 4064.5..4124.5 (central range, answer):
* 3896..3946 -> -3.6 angstrom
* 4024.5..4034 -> -2.3 angstrom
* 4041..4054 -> -3.1 angstrom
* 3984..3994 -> -2.1 angstrom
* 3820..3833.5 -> 1.1 angstrom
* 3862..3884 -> -2.0 angstrom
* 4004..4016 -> -3.0 angstrom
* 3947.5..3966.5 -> 1.2 angstrom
